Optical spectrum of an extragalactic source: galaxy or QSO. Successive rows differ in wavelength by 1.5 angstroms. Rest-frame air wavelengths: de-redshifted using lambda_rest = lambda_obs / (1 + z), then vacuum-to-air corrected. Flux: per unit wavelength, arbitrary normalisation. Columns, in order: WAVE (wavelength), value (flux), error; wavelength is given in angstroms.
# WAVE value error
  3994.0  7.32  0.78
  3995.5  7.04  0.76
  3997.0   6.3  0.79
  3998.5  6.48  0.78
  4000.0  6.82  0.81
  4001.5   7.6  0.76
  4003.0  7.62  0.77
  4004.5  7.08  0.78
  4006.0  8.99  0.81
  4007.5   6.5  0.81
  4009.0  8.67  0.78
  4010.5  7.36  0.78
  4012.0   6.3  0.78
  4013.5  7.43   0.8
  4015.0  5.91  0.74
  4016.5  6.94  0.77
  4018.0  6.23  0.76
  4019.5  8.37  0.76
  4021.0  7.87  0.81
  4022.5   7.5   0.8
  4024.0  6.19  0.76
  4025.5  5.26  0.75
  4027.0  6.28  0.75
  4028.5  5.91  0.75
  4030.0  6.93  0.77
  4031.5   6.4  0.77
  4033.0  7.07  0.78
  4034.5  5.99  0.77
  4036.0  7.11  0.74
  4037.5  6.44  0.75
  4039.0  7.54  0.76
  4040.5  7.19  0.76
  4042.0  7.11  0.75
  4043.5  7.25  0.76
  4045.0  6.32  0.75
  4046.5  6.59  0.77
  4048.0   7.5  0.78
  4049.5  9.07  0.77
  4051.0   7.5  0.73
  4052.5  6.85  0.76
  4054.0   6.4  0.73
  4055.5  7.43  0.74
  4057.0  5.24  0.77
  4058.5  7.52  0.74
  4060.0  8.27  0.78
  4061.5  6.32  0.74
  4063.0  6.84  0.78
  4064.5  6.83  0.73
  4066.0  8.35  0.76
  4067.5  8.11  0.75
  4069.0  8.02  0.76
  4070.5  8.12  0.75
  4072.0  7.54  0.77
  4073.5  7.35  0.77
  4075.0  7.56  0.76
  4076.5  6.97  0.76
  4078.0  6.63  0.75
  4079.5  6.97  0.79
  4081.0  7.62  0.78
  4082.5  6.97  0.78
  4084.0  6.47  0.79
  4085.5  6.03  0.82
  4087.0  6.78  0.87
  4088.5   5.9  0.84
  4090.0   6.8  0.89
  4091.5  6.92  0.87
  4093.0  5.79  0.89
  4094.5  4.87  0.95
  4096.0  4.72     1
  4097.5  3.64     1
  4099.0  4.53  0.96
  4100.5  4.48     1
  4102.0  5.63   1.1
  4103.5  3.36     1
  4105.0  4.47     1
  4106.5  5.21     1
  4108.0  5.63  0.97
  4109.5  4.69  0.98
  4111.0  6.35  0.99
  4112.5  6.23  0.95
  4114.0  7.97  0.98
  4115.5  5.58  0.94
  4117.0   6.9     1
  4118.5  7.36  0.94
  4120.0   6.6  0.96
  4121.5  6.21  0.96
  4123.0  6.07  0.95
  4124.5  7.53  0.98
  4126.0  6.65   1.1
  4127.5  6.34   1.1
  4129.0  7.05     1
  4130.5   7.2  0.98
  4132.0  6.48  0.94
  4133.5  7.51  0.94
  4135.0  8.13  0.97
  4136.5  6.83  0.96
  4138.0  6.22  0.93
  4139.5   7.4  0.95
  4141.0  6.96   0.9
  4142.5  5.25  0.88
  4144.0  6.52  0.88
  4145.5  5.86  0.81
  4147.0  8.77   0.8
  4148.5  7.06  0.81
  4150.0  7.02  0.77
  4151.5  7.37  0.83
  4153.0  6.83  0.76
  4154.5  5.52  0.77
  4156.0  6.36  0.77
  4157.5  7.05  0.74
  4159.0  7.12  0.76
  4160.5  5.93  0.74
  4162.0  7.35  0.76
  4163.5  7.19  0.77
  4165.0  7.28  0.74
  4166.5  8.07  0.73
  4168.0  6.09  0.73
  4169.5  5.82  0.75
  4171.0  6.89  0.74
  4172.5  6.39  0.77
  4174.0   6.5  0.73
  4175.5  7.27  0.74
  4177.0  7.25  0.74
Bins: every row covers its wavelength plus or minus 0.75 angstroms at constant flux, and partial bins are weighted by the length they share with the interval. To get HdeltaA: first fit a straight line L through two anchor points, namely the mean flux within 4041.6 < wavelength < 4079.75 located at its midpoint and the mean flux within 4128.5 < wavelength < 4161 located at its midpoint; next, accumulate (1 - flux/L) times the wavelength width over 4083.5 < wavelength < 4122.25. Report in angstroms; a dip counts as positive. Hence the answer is 7.2 angstroms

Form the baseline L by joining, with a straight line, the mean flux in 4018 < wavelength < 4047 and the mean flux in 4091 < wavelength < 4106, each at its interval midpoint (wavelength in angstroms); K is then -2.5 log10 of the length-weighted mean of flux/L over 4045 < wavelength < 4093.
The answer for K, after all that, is -0.244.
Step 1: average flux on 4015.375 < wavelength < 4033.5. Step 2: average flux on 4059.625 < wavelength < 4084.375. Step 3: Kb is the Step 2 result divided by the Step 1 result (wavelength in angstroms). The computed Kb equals 1.09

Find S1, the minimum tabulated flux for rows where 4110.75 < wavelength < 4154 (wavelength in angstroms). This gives 5.25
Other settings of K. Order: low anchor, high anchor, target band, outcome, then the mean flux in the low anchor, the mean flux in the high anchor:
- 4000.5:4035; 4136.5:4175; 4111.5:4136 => -0.01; 6.98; 6.76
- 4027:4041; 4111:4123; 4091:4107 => 0.35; 6.7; 6.63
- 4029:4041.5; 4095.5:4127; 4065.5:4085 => -0.19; 6.82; 5.72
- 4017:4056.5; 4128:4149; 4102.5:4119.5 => 0.19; 6.92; 6.94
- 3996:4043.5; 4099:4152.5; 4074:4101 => 0.08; 6.95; 6.4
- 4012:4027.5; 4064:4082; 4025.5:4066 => 0.03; 6.78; 7.51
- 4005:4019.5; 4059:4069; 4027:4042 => 0.09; 7.21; 7.5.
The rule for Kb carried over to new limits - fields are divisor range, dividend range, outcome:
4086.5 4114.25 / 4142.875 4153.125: 1.29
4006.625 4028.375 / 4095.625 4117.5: 0.77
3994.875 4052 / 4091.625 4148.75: 0.88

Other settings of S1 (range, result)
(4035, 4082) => 5.24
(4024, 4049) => 5.26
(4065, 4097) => 4.72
